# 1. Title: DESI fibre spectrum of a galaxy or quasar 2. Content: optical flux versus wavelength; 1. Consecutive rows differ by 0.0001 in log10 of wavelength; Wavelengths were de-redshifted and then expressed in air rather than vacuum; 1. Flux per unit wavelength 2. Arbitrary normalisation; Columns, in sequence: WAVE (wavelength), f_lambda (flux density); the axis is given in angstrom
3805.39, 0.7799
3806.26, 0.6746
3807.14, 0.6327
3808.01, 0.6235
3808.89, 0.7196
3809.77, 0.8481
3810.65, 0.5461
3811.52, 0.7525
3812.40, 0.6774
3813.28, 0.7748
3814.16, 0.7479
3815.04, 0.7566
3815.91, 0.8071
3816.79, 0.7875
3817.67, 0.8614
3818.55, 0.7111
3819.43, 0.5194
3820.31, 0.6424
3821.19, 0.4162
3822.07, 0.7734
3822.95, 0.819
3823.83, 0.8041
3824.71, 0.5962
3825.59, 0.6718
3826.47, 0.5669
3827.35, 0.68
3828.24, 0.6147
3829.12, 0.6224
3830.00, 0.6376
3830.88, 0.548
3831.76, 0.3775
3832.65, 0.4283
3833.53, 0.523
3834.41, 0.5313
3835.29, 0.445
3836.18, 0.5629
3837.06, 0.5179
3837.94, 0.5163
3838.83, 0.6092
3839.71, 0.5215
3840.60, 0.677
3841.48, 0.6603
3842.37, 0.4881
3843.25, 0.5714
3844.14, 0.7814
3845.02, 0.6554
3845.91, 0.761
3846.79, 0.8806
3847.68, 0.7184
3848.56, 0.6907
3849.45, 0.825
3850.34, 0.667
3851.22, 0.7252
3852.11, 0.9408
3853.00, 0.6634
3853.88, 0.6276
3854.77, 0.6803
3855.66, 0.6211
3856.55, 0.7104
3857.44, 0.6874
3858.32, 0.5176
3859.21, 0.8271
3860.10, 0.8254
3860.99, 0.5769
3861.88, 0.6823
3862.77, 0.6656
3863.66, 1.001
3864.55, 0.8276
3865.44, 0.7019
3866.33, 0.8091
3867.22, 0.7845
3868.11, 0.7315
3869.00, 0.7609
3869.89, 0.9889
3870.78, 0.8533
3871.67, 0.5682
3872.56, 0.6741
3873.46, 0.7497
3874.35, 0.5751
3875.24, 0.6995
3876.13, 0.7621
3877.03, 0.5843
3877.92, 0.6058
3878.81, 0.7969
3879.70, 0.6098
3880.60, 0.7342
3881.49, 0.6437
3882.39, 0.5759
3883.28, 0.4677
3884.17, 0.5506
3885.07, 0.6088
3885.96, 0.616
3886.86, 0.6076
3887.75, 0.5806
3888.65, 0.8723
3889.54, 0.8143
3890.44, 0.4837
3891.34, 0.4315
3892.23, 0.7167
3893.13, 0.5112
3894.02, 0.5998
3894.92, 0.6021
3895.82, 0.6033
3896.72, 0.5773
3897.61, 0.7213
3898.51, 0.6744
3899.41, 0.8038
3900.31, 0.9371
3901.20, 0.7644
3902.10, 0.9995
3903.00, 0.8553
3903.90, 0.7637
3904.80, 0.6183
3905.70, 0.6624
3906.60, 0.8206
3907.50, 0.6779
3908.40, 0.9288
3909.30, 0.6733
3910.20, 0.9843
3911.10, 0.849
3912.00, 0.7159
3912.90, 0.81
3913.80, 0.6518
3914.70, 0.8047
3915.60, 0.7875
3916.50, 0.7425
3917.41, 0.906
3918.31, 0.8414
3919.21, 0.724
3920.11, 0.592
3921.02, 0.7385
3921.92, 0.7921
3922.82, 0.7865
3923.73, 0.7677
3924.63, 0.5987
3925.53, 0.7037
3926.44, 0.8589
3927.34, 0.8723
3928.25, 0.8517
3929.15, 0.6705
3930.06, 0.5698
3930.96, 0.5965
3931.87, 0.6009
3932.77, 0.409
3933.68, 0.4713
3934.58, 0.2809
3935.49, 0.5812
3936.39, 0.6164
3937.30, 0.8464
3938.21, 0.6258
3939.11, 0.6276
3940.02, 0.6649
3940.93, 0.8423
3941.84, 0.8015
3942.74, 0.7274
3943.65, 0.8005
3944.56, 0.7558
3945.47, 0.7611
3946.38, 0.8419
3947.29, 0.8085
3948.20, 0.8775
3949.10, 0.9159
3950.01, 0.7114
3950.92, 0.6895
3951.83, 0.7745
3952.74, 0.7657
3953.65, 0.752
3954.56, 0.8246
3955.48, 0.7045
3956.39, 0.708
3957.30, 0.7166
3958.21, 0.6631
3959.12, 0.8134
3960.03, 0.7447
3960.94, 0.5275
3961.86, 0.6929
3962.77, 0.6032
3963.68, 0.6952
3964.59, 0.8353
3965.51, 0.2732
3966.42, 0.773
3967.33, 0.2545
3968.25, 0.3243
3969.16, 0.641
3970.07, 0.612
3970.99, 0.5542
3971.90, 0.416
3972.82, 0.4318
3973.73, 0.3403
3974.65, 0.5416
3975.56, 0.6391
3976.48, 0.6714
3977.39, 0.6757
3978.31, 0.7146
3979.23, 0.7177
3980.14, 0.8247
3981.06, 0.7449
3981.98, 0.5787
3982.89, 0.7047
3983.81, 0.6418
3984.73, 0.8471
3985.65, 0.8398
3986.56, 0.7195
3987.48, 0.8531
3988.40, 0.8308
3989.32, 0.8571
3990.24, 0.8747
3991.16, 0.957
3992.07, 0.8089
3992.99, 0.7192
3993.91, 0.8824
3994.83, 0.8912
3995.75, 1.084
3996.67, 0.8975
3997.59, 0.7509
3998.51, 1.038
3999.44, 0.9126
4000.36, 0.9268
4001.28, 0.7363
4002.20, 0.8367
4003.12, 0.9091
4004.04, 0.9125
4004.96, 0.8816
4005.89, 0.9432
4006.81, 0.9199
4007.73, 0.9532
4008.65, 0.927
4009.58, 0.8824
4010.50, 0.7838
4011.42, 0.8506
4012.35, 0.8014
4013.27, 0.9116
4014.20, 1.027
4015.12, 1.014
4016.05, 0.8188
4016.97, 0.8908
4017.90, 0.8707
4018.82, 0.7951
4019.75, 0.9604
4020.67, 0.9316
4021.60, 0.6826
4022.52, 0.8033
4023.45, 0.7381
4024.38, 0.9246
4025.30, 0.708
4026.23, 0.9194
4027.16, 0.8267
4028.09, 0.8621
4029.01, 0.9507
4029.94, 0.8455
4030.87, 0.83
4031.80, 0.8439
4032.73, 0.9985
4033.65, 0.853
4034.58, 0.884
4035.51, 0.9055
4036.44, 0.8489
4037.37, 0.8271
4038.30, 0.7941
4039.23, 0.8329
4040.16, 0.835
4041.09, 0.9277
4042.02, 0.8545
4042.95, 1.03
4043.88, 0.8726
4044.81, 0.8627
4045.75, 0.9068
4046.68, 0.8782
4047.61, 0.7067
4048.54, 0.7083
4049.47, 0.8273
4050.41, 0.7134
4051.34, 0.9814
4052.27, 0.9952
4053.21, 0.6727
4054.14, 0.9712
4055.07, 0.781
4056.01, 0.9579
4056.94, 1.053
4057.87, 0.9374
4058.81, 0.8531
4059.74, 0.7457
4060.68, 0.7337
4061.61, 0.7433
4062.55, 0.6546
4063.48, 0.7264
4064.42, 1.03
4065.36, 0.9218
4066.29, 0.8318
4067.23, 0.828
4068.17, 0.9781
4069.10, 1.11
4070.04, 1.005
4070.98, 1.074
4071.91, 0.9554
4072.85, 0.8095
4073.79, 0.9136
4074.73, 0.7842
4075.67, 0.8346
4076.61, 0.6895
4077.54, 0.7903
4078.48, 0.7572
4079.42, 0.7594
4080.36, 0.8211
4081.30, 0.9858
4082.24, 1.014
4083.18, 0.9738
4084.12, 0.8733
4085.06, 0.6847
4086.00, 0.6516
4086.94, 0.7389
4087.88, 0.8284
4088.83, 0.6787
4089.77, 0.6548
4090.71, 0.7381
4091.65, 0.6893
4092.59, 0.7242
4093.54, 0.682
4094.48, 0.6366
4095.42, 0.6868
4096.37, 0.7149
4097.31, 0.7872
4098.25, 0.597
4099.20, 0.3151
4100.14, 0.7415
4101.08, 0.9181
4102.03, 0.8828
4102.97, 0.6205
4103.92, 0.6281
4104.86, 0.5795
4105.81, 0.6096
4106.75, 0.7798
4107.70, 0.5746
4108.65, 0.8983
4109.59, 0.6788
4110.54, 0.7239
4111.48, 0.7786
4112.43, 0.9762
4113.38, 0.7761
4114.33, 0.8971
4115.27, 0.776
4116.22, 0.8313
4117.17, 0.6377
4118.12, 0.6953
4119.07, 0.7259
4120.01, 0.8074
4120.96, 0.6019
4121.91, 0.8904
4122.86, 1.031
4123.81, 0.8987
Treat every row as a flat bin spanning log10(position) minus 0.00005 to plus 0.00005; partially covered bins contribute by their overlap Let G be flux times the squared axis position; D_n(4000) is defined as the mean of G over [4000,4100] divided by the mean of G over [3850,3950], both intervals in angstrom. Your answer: 1.27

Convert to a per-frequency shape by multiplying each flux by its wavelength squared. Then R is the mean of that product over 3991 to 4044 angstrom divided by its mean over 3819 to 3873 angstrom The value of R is 1.43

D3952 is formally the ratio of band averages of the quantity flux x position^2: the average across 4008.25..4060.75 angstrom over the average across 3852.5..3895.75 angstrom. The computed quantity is 1.4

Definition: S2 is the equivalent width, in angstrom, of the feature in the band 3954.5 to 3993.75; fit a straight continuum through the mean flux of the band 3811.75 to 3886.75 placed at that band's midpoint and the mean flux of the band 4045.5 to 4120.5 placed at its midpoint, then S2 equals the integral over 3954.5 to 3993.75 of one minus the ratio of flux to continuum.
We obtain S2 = 3.5 angstrom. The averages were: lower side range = 0.672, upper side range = 0.795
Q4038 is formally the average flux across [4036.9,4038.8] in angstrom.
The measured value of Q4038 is 0.811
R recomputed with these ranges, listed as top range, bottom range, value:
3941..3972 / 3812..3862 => 1.12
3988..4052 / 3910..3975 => 1.32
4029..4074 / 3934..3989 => 1.34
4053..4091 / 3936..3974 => 1.32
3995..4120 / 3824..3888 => 1.38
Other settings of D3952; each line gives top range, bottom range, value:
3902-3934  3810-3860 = 1.17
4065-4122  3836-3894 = 1.28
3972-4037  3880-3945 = 1.24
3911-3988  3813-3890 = 1.07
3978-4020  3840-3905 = 1.30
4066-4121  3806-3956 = 1.24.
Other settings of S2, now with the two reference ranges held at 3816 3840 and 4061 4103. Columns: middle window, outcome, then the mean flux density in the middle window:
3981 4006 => -3.8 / 0.842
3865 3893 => -1.3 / 0.674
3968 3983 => 2.5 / 0.598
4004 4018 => -2.9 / 0.899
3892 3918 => -3.4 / 0.751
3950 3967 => 0.2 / 0.695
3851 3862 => -1.2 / 0.699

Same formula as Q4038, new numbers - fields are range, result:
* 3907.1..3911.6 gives 0.823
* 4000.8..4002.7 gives 0.792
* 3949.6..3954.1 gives 0.739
